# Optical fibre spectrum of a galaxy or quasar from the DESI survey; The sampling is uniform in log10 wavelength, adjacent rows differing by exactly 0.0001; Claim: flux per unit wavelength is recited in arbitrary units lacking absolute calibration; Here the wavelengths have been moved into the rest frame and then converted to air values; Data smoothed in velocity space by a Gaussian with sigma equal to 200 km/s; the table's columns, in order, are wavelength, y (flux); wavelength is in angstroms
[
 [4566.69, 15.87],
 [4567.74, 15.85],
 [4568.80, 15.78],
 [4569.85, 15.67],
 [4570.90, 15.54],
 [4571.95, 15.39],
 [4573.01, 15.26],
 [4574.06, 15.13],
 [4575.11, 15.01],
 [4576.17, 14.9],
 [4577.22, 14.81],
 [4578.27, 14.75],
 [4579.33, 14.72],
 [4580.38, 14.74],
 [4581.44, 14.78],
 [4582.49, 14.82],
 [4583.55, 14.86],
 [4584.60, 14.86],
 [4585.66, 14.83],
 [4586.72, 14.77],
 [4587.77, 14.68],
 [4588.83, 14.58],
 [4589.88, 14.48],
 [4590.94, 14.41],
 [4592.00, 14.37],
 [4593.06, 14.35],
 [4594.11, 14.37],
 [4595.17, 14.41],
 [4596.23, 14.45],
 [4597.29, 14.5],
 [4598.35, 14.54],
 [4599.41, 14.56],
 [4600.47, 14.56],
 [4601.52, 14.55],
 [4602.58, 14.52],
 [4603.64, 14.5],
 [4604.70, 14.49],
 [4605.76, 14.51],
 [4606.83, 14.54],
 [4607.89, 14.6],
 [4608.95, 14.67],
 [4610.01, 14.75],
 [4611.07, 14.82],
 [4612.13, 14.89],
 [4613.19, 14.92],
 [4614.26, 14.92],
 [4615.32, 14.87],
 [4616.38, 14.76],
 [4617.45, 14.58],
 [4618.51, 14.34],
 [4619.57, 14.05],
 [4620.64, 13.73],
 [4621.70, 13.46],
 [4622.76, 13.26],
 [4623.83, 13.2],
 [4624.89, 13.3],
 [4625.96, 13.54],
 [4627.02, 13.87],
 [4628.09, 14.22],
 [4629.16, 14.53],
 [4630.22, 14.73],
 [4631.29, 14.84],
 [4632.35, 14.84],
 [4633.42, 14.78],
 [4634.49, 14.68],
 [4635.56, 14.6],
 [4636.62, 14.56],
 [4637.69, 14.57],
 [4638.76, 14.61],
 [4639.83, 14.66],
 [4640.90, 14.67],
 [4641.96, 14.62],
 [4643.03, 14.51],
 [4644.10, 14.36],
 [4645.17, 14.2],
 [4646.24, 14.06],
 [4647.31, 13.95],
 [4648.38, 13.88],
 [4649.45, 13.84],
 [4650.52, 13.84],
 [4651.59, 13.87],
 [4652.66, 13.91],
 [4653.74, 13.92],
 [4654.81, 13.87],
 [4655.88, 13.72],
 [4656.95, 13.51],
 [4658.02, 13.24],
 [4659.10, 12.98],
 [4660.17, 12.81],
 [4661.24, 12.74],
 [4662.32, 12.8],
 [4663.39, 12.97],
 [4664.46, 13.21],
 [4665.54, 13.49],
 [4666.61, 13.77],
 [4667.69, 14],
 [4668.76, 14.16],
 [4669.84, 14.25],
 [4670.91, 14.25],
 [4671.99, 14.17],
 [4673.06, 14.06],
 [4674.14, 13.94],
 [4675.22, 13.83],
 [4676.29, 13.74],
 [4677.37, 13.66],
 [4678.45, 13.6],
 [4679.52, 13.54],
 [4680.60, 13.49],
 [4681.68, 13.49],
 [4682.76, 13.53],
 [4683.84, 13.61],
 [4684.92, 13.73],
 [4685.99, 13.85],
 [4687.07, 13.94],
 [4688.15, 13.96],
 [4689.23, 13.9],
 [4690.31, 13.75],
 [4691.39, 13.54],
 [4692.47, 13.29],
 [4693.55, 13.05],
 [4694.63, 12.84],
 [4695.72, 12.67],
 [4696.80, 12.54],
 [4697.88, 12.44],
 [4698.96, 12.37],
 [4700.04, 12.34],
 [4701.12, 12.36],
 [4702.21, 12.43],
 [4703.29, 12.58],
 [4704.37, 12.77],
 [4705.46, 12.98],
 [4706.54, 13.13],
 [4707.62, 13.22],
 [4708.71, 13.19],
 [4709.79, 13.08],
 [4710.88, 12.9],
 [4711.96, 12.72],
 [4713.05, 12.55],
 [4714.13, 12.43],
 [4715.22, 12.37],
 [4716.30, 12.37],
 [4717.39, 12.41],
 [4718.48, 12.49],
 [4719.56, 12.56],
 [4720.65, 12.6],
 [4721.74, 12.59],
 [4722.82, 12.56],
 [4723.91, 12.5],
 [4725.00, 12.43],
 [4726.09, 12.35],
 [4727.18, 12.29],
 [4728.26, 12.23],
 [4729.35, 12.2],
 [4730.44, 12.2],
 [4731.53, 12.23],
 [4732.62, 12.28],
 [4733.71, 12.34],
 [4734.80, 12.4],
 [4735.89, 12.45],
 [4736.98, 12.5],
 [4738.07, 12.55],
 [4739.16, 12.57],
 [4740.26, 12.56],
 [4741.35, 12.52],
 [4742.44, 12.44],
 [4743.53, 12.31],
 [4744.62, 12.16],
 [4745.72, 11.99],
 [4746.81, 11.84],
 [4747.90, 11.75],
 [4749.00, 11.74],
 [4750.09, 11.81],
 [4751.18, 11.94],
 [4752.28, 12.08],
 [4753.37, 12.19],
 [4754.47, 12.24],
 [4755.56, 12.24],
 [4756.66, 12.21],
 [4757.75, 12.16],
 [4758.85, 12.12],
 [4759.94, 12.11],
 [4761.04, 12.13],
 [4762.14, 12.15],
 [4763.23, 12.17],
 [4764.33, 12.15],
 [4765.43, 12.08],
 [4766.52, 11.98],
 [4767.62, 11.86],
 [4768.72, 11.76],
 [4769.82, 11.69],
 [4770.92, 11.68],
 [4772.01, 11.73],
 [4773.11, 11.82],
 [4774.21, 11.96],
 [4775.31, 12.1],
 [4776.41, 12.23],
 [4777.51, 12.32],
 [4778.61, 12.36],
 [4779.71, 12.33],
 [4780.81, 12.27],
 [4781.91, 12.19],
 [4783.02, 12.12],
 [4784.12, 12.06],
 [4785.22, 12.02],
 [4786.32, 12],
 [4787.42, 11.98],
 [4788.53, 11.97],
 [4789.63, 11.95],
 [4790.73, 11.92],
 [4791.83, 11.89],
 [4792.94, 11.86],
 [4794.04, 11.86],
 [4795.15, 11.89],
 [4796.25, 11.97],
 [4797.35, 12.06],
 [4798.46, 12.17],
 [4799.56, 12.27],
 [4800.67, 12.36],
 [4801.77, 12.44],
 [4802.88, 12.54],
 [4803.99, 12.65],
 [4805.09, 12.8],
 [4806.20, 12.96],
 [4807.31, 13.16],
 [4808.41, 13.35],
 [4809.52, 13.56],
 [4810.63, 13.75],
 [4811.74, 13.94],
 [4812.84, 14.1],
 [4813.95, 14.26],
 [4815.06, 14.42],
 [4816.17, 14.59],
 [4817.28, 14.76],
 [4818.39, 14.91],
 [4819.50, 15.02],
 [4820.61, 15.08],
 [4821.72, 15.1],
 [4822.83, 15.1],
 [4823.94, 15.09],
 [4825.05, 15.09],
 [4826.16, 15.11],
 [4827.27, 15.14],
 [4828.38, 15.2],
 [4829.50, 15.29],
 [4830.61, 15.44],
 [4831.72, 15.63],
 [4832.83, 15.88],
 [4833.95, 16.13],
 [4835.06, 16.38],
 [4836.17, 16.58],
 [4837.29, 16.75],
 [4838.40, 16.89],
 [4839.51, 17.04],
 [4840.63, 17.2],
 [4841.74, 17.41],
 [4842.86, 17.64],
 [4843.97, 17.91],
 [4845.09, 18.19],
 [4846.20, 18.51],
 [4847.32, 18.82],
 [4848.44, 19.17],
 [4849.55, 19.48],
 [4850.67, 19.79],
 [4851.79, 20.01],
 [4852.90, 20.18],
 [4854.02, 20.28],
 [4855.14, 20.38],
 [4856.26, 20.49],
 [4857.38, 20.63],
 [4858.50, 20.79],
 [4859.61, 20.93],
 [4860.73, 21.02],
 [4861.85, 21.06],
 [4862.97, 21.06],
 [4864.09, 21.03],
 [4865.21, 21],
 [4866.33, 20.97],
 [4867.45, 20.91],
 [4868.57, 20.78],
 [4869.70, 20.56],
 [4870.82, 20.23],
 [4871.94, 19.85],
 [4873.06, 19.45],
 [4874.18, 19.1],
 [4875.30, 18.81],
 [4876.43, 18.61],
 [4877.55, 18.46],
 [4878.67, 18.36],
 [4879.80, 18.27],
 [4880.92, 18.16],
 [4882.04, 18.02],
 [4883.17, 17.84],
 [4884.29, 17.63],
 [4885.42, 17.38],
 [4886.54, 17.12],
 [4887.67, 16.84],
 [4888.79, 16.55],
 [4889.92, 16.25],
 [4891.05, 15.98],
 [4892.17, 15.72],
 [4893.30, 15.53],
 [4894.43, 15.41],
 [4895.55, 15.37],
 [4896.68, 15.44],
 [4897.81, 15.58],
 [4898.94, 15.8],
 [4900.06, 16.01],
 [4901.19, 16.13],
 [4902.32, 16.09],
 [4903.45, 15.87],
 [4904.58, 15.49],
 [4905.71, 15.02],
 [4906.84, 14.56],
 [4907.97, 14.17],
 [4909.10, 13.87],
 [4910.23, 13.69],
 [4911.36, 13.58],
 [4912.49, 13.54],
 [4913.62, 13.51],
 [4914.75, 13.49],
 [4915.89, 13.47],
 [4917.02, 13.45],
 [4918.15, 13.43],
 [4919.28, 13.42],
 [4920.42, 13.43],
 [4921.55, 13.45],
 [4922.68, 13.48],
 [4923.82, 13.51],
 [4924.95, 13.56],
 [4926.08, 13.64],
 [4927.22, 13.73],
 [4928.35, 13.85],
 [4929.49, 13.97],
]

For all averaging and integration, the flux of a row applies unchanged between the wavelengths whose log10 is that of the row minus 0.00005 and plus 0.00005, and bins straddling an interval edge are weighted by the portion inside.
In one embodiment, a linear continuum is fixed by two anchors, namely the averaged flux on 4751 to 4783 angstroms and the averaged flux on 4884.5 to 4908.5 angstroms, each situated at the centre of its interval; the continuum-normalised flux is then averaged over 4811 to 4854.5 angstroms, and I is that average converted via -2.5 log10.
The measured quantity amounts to -0.18 mag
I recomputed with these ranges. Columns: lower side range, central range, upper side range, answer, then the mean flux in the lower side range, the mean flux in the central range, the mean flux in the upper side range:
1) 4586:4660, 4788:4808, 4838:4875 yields 0.435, 14.3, 12.3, 19.7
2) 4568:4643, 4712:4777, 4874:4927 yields 0.226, 14.6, 12.2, 15.5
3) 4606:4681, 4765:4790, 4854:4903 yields 0.347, 14.1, 12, 18.4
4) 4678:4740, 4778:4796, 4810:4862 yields 0.268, 12.8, 12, 17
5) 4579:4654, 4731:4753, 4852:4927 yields 0.266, 14.4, 12.2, 17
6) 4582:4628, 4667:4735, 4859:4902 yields 0.204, 14.4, 13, 18.2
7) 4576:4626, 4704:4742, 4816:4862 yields 0.263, 14.5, 12.6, 17.4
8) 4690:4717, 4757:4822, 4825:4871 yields 0.274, 12.8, 12.6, 18.6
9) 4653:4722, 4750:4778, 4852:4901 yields 0.267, 13.2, 12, 18.6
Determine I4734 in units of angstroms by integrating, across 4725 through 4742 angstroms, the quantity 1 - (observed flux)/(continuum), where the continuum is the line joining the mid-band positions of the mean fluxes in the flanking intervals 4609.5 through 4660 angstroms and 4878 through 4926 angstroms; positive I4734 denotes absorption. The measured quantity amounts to 2.6 angstroms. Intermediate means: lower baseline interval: 14.2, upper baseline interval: 15.3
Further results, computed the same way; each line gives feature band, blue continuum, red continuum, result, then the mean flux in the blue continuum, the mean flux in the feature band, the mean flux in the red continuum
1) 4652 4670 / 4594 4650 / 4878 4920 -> 1.3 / 14.4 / 13.5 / 15.6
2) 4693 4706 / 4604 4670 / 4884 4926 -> 1.5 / 14.1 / 12.6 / 14.9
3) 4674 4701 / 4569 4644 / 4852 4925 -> 3.4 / 14.6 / 13.4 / 17.1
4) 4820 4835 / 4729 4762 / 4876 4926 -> -1.6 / 12.2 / 15.4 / 15.4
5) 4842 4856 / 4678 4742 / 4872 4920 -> -3.7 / 12.8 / 19.2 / 16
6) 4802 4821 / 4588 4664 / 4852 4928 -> 2.7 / 14.2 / 13.8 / 17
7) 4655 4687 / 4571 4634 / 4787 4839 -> 1.7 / 14.5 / 13.6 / 14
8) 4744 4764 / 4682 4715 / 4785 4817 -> 1.3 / 13.1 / 12.1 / 12.7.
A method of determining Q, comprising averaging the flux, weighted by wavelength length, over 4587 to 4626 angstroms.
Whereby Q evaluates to 14.4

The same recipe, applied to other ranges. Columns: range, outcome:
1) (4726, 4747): 12.3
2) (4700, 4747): 12.5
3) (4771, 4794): 12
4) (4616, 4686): 13.9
